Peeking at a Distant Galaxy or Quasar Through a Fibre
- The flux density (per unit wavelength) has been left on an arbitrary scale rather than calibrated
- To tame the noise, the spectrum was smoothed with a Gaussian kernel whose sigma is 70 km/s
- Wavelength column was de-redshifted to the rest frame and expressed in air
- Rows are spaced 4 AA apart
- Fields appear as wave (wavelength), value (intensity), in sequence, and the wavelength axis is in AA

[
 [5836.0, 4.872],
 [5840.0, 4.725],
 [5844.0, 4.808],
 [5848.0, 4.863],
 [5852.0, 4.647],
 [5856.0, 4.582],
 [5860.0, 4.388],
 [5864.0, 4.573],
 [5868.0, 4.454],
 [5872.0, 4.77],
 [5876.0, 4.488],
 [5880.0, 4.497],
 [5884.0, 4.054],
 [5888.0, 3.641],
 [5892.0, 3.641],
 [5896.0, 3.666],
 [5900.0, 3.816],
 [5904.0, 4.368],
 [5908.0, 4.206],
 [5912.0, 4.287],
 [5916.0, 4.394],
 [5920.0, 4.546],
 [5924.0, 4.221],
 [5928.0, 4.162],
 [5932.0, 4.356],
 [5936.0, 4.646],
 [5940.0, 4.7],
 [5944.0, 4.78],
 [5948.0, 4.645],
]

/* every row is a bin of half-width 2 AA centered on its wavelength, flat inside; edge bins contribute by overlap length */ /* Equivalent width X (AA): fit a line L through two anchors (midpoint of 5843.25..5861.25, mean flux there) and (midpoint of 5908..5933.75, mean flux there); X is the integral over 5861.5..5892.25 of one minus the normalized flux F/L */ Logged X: 1.6 AA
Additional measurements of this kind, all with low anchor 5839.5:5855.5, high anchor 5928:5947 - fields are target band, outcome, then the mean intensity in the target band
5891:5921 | 3.3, 4.12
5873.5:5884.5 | 0.7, 4.41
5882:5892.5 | 2.0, 3.8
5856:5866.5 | 0.5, 4.5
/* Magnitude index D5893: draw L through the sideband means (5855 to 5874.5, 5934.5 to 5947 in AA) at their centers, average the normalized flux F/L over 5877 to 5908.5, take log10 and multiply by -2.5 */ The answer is 0.156 mag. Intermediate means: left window 4.55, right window 4.71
